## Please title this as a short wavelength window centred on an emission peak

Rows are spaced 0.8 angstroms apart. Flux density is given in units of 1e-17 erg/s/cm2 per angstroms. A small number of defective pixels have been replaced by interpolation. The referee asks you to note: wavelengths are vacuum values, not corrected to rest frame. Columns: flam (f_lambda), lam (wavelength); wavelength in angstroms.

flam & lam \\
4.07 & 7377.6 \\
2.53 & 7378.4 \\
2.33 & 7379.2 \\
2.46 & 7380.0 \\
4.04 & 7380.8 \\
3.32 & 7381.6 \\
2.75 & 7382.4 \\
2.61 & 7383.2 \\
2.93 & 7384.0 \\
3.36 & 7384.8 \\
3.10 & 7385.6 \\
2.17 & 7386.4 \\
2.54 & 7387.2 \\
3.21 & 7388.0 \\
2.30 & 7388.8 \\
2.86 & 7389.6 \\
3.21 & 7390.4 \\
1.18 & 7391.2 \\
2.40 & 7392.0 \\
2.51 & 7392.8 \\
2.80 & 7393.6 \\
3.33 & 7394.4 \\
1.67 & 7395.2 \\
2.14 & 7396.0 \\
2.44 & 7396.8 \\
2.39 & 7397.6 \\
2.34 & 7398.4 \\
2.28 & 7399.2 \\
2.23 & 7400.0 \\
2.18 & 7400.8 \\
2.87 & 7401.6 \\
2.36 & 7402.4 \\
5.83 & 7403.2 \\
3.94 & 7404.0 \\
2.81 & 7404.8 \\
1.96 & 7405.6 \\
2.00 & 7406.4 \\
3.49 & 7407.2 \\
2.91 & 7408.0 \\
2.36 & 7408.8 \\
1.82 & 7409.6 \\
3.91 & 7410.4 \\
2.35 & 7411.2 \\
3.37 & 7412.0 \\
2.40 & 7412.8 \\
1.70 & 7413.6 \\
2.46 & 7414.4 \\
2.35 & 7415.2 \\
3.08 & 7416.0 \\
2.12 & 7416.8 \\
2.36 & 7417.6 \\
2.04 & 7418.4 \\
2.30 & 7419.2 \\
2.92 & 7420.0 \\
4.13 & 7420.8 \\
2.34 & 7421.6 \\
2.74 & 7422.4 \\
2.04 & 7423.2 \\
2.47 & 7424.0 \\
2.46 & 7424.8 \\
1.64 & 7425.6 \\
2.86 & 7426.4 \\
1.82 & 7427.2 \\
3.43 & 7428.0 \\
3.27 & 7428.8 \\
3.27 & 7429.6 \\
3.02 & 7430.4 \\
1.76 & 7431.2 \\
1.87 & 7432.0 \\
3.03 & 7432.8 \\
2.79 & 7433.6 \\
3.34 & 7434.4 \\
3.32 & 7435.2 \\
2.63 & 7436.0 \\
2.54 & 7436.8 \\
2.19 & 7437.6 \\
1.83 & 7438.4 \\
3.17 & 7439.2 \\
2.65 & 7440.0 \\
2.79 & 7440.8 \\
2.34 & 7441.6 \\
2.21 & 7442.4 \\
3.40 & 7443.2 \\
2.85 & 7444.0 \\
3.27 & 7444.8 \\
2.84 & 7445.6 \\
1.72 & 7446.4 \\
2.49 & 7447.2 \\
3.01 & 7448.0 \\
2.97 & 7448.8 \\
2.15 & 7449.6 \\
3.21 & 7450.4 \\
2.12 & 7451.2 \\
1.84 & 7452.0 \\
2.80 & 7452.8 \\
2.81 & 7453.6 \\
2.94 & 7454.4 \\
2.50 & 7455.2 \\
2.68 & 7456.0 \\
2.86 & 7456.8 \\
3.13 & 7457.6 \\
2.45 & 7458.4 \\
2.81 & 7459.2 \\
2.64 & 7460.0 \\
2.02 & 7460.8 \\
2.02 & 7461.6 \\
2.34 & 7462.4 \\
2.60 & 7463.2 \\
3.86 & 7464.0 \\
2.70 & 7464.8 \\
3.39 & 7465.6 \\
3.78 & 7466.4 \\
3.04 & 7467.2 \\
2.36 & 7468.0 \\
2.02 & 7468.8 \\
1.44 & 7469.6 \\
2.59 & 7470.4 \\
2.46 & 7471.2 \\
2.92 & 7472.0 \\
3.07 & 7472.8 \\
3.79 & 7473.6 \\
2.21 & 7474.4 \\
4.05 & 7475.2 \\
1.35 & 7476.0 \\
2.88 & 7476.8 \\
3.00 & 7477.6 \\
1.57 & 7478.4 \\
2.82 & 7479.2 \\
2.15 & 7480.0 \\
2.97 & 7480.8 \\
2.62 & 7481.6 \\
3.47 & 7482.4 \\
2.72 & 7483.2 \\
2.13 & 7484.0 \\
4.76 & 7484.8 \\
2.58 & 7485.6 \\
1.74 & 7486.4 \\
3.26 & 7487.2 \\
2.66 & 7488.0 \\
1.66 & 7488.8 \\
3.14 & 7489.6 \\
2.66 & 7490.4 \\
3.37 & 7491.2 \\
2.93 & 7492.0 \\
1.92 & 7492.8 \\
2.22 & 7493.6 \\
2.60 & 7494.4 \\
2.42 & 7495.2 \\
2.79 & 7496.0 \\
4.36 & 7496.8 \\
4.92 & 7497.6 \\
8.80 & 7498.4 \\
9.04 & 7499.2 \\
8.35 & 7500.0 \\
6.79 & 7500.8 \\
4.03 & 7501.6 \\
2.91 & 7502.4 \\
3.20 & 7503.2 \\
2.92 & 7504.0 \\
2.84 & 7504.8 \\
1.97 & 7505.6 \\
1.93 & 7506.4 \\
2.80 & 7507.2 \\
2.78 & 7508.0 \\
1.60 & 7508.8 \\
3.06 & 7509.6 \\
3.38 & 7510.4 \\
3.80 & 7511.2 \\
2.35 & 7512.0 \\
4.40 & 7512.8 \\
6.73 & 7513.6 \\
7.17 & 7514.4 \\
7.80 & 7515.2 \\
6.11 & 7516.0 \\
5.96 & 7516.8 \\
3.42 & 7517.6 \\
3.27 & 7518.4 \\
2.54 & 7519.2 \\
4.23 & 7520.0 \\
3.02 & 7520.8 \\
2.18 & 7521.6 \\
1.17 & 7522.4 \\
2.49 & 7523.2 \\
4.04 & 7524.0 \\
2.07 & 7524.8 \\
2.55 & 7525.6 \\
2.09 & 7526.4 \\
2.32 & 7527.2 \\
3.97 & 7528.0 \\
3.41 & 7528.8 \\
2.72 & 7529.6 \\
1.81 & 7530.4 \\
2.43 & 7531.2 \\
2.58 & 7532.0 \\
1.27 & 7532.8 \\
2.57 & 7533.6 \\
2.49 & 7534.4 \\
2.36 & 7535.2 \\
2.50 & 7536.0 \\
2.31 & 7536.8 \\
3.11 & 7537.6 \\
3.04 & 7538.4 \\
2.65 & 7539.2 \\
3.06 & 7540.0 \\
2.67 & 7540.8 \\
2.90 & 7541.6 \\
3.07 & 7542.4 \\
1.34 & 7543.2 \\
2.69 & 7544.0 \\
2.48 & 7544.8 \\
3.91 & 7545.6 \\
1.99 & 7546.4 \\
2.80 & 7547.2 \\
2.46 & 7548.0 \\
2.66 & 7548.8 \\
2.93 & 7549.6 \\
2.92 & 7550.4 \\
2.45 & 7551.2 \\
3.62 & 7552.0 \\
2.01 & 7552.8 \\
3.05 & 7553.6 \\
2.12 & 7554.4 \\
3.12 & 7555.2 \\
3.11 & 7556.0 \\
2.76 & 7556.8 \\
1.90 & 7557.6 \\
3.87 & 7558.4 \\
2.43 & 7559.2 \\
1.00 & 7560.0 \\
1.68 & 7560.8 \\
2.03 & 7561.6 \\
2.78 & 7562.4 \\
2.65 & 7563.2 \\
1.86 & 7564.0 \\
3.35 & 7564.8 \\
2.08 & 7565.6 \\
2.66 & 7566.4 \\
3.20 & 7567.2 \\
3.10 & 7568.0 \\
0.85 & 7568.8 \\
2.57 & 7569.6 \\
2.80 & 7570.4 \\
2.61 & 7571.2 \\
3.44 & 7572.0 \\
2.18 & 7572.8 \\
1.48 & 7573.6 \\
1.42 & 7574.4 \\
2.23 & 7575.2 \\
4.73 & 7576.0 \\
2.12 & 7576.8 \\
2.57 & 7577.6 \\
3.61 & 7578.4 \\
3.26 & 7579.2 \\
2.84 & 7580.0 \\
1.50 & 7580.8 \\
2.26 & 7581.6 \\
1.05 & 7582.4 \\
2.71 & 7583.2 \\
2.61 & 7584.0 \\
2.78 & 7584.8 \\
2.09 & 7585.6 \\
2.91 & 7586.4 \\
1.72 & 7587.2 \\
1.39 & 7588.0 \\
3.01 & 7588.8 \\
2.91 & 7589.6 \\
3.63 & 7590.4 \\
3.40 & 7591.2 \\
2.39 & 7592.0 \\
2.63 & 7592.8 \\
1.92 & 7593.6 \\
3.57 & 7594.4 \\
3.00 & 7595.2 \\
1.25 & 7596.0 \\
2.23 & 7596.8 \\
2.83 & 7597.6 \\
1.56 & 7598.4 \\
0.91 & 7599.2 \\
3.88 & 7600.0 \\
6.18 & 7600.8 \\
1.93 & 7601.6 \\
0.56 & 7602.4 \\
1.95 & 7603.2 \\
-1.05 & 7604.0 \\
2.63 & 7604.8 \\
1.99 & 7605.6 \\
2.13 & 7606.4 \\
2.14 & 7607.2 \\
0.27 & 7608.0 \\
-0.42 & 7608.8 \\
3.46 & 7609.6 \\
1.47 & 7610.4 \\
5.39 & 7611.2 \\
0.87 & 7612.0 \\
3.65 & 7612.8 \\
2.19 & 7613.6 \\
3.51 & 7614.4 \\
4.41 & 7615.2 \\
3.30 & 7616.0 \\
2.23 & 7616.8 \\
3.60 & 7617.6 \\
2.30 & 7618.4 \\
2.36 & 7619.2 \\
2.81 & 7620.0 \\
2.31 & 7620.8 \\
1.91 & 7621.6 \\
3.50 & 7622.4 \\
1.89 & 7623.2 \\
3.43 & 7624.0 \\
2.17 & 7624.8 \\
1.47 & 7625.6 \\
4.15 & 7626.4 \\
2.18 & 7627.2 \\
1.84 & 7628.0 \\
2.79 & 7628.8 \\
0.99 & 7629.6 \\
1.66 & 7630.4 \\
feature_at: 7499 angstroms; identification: [S II] 6716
